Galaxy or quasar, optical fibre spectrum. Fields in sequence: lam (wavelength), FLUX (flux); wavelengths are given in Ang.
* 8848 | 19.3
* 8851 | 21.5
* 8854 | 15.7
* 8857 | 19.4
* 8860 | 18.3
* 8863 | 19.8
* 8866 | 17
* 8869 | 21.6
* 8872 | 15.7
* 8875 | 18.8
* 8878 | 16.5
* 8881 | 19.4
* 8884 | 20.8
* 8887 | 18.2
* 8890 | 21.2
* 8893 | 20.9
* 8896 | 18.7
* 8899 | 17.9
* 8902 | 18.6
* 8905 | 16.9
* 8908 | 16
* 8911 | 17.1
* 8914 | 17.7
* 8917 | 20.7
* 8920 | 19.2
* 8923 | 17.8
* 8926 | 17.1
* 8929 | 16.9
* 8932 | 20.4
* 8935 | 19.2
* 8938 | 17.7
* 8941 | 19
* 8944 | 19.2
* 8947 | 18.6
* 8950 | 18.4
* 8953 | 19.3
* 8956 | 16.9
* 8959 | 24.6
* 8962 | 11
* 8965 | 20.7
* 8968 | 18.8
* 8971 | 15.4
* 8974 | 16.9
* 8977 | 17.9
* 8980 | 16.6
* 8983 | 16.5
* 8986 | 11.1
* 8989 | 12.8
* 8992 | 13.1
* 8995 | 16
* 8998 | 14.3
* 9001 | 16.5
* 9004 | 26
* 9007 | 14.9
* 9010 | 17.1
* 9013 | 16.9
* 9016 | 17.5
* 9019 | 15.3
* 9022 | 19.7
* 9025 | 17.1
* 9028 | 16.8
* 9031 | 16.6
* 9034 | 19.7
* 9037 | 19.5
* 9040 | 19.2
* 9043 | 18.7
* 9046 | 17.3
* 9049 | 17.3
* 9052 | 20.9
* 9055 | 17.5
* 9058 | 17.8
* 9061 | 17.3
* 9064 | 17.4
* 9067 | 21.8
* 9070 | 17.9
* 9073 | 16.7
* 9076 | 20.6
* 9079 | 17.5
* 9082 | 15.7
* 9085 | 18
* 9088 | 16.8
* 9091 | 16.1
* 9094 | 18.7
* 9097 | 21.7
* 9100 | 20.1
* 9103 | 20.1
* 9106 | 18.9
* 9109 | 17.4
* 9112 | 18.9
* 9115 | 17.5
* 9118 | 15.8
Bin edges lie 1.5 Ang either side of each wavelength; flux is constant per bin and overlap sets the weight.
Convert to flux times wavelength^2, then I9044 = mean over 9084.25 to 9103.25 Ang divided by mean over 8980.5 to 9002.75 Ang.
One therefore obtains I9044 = 1.3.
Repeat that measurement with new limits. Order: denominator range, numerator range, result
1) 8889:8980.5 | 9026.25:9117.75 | 1.03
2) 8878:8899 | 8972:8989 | 0.81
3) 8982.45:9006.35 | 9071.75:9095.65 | 1.14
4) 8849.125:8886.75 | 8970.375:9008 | 0.88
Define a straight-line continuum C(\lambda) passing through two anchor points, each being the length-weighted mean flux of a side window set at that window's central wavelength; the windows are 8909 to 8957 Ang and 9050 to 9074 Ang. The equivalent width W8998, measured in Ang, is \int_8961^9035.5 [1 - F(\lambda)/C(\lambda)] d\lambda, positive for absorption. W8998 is 7.2 Ang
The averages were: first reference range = 18.4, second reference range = 18.4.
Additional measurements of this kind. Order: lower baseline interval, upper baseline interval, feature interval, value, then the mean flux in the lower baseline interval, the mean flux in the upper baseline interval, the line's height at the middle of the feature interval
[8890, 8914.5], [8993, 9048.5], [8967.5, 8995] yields 3.83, 18.2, 17.7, 17.8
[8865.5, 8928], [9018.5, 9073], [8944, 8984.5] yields 1.10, 18.5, 18.2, 18.4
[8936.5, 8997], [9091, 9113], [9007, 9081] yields 1.00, 17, 19.2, 18.2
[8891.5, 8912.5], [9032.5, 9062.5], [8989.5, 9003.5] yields 2.09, 18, 18.5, 18.3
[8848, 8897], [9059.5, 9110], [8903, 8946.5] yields 1.43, 19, 18.4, 18.8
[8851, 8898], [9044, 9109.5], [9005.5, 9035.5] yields 2.17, 18.9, 18.4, 18.5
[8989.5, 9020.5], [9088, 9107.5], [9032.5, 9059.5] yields -1.45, 16.6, 19.1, 17.7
